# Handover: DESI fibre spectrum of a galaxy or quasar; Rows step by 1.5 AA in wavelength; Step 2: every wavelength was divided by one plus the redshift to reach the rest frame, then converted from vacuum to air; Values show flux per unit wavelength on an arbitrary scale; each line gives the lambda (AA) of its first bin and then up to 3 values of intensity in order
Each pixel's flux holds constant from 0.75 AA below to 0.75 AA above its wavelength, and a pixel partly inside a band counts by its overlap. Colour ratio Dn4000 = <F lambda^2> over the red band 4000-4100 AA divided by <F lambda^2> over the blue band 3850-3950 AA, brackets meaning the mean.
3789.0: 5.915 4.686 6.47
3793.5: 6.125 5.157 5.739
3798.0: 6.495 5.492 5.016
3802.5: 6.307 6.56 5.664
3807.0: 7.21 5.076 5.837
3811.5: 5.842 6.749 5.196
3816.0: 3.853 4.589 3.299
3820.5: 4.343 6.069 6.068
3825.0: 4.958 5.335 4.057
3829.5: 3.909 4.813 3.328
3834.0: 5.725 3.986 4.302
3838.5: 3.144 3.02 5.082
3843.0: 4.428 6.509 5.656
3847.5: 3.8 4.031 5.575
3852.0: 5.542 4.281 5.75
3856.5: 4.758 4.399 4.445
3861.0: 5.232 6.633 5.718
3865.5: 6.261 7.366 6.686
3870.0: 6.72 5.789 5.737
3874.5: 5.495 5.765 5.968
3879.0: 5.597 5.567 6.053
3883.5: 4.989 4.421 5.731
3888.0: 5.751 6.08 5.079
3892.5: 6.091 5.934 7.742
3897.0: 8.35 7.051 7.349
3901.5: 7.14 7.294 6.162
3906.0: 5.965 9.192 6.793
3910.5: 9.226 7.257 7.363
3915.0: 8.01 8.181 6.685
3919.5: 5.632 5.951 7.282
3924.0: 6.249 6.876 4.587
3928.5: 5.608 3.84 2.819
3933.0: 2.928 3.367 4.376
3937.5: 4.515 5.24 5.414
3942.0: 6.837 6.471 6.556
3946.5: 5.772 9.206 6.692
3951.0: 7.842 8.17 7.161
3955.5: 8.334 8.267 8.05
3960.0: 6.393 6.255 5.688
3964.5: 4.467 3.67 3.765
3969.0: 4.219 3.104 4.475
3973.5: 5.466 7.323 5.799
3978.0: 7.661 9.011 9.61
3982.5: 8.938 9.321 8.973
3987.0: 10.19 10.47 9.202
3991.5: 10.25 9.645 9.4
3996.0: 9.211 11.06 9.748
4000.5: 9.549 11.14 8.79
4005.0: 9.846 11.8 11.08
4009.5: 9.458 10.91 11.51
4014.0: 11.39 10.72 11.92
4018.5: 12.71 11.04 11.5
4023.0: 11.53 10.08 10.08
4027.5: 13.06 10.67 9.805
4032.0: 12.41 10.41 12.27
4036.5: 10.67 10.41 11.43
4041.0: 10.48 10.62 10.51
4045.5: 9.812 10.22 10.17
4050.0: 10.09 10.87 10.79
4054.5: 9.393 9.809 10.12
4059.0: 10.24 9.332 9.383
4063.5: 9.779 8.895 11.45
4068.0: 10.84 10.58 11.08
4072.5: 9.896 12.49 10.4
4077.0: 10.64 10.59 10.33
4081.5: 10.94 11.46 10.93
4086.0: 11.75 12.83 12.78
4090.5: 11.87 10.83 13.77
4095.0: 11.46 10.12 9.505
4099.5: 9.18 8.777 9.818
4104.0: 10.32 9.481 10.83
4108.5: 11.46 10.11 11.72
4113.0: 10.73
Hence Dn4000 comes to 1.9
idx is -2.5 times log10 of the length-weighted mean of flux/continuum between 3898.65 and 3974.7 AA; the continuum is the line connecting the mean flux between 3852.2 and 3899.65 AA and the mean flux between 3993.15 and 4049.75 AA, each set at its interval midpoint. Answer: 0.25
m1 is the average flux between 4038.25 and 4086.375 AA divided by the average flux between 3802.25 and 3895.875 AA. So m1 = 2.0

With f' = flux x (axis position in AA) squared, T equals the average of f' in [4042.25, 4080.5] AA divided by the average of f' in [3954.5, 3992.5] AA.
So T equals 1.5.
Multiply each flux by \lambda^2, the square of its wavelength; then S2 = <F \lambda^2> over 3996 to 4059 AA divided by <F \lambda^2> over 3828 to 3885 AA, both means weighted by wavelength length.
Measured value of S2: 2.26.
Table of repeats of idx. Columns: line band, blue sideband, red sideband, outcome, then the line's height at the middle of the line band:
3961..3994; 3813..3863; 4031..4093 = 0.19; 8.48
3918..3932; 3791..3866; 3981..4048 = 0.39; 7.95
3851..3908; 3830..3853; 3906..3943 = -0.15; 5.24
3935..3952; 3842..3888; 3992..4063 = 0.26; 7.95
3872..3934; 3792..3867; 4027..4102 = 0.11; 6.9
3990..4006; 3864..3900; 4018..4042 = 0.02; 10.1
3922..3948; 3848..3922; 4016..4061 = 0.40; 7.69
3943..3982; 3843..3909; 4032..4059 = 0.25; 8.28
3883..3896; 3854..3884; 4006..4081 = 0.11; 6.32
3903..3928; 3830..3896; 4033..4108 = -0.05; 6.66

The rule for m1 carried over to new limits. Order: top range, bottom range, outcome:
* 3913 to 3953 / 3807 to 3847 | 1.24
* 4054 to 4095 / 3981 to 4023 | 1.05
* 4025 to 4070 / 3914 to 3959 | 1.68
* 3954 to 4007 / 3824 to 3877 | 1.56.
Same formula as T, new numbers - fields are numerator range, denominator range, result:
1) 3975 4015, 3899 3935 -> 1.60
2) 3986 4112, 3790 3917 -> 2.05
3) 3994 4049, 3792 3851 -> 2.34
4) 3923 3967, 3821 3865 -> 1.29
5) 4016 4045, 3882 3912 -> 1.79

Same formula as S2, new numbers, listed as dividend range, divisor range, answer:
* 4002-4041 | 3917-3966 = 1.90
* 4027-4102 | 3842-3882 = 2.14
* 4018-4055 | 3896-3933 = 1.74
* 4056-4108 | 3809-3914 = 2.11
